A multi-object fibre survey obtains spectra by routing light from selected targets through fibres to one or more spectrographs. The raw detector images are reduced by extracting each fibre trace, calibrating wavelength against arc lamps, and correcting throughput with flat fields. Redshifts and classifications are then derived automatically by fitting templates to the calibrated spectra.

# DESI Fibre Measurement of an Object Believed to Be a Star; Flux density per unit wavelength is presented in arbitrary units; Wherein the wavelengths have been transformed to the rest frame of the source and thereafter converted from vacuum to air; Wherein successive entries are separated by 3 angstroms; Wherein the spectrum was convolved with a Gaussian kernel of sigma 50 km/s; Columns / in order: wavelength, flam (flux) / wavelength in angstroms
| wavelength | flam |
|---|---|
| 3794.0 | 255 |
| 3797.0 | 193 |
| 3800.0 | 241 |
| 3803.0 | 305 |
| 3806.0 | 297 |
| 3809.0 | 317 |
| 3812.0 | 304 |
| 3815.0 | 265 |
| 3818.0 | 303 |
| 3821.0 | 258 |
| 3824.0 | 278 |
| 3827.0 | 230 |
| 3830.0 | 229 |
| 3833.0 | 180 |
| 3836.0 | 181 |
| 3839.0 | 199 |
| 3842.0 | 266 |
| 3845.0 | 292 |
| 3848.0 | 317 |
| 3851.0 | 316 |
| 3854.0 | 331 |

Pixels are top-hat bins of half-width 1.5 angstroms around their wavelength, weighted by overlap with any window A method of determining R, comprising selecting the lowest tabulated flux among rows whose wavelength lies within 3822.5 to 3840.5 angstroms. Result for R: 180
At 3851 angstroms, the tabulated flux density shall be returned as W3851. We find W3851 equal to 316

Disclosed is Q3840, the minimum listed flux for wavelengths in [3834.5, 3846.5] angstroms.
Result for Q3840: 181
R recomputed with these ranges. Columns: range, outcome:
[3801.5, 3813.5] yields 297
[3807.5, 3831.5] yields 229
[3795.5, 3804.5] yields 193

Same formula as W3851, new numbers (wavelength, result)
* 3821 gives 258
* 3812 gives 304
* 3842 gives 266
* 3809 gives 317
